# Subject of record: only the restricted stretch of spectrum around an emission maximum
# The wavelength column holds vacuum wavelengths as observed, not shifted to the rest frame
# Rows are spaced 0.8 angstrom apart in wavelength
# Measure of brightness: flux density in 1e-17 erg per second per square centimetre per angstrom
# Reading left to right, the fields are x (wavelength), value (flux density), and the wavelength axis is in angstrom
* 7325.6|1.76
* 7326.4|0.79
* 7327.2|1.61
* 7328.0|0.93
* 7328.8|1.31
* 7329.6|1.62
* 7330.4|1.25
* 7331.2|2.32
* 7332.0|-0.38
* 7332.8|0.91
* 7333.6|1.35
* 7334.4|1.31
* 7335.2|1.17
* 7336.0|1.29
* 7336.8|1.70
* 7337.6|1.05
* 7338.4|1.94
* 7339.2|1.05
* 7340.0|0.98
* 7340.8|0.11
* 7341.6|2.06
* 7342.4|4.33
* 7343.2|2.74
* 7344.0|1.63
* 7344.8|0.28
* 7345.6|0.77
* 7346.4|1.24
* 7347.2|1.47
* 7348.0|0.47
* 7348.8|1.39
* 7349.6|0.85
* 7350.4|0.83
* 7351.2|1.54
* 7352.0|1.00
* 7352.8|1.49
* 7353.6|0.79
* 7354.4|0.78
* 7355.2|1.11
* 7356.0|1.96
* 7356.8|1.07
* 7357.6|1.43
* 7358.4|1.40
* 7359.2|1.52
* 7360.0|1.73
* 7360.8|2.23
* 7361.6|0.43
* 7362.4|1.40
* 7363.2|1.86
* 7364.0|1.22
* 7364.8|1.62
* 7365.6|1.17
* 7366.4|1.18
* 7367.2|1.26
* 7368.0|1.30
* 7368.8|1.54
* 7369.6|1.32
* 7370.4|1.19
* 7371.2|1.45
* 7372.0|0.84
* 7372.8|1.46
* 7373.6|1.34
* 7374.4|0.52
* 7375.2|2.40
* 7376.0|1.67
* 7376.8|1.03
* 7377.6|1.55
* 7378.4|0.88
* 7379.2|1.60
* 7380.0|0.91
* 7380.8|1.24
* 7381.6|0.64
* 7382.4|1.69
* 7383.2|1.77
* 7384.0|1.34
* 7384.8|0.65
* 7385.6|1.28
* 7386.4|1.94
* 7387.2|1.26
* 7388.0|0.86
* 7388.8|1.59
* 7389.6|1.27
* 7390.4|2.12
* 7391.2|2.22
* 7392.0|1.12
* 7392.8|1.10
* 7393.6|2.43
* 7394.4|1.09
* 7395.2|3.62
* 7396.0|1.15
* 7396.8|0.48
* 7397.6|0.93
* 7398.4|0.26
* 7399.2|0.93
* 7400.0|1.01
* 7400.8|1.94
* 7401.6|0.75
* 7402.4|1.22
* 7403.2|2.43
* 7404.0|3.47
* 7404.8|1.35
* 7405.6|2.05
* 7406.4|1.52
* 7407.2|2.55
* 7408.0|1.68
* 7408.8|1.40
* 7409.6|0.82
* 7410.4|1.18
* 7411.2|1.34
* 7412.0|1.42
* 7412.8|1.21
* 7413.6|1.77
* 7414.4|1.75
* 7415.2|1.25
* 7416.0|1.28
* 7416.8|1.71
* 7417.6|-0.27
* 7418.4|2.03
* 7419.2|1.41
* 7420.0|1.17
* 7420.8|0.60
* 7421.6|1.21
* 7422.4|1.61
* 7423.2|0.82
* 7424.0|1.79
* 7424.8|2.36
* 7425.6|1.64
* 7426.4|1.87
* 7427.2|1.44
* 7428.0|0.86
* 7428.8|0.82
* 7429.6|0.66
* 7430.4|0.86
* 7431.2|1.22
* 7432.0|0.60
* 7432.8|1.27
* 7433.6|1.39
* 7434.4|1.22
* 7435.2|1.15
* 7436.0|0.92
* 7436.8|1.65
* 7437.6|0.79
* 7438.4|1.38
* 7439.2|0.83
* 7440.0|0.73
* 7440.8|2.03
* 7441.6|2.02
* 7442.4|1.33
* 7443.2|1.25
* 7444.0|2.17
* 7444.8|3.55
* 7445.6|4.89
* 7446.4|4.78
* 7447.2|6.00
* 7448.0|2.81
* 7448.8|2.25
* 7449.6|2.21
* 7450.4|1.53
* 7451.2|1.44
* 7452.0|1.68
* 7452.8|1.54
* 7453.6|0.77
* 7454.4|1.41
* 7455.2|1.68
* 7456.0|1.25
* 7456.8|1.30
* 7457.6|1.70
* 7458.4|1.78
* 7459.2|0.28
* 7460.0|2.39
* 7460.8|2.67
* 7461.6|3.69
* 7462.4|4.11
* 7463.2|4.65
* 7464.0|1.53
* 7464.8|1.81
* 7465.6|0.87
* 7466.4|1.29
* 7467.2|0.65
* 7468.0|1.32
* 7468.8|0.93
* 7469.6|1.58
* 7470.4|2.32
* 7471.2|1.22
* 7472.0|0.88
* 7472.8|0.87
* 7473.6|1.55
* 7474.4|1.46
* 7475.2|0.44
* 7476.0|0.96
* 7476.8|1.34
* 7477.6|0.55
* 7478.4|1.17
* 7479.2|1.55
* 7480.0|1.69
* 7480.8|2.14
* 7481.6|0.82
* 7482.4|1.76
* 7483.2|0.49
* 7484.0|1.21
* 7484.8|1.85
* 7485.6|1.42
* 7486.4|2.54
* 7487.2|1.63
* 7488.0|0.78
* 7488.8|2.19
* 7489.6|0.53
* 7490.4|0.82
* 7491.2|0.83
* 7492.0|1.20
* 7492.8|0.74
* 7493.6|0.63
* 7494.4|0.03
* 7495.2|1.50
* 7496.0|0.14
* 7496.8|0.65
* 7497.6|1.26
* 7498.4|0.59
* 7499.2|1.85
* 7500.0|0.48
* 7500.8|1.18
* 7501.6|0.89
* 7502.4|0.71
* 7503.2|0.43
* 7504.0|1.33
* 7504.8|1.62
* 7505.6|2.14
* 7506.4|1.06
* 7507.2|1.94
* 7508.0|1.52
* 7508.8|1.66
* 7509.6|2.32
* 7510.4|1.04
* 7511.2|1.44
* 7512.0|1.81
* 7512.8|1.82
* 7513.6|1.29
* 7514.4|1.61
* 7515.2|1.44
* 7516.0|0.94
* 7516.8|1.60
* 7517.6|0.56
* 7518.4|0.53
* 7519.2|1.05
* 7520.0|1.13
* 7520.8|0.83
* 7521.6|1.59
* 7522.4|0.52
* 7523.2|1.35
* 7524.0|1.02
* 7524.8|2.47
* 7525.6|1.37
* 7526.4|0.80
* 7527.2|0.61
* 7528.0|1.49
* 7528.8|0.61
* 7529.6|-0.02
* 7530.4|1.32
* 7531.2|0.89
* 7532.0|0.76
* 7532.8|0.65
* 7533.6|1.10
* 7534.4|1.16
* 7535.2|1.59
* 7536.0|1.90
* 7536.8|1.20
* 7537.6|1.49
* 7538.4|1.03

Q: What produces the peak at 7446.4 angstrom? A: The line [S II]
